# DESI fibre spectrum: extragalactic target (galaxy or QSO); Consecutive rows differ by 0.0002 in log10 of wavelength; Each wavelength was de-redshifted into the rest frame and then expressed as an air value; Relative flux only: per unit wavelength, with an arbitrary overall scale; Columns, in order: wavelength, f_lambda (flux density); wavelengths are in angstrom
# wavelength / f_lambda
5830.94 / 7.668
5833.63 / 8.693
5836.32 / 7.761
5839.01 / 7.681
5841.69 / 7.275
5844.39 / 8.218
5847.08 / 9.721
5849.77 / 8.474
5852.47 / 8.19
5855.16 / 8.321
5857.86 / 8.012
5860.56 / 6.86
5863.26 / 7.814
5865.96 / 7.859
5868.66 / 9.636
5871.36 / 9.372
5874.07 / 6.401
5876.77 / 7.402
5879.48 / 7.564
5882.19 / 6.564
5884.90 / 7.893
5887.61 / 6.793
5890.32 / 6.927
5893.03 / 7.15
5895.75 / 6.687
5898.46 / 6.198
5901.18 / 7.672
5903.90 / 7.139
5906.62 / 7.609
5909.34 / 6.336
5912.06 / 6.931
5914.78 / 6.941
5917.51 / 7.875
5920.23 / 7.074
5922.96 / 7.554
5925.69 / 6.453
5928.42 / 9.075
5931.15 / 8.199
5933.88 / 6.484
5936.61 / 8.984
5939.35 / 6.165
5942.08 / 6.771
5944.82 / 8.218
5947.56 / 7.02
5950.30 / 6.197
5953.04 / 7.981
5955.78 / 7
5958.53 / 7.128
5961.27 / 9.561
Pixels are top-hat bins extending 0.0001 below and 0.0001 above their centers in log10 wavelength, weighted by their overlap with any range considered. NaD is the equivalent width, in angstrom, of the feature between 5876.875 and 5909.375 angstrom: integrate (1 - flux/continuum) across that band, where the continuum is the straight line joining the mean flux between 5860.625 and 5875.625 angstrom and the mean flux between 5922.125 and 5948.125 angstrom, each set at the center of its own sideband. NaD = 3.24 angstrom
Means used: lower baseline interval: 8.09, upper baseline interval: 7.51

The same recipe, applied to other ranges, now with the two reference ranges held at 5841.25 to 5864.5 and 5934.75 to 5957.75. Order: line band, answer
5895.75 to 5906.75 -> 0.9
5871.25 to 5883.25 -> 0.9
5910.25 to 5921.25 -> 0.5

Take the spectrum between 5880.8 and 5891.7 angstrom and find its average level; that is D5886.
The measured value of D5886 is 7.05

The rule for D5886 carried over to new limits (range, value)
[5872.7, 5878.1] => 6.91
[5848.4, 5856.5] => 8.34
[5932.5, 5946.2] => 7.33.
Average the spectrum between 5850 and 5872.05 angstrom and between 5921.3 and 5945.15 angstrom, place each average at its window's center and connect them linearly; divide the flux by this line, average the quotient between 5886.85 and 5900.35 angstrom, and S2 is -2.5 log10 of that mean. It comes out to 0.17 mag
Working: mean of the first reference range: 8.24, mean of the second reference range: 7.51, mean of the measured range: 6.79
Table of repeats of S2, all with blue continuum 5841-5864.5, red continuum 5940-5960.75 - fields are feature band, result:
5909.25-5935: 0.022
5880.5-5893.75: 0.108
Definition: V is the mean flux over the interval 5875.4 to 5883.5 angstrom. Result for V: 7.18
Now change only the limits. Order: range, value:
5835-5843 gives 7.58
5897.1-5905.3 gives 7.01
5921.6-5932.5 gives 7.82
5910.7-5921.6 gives 7.21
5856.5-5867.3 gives 7.63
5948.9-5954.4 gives 7.09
